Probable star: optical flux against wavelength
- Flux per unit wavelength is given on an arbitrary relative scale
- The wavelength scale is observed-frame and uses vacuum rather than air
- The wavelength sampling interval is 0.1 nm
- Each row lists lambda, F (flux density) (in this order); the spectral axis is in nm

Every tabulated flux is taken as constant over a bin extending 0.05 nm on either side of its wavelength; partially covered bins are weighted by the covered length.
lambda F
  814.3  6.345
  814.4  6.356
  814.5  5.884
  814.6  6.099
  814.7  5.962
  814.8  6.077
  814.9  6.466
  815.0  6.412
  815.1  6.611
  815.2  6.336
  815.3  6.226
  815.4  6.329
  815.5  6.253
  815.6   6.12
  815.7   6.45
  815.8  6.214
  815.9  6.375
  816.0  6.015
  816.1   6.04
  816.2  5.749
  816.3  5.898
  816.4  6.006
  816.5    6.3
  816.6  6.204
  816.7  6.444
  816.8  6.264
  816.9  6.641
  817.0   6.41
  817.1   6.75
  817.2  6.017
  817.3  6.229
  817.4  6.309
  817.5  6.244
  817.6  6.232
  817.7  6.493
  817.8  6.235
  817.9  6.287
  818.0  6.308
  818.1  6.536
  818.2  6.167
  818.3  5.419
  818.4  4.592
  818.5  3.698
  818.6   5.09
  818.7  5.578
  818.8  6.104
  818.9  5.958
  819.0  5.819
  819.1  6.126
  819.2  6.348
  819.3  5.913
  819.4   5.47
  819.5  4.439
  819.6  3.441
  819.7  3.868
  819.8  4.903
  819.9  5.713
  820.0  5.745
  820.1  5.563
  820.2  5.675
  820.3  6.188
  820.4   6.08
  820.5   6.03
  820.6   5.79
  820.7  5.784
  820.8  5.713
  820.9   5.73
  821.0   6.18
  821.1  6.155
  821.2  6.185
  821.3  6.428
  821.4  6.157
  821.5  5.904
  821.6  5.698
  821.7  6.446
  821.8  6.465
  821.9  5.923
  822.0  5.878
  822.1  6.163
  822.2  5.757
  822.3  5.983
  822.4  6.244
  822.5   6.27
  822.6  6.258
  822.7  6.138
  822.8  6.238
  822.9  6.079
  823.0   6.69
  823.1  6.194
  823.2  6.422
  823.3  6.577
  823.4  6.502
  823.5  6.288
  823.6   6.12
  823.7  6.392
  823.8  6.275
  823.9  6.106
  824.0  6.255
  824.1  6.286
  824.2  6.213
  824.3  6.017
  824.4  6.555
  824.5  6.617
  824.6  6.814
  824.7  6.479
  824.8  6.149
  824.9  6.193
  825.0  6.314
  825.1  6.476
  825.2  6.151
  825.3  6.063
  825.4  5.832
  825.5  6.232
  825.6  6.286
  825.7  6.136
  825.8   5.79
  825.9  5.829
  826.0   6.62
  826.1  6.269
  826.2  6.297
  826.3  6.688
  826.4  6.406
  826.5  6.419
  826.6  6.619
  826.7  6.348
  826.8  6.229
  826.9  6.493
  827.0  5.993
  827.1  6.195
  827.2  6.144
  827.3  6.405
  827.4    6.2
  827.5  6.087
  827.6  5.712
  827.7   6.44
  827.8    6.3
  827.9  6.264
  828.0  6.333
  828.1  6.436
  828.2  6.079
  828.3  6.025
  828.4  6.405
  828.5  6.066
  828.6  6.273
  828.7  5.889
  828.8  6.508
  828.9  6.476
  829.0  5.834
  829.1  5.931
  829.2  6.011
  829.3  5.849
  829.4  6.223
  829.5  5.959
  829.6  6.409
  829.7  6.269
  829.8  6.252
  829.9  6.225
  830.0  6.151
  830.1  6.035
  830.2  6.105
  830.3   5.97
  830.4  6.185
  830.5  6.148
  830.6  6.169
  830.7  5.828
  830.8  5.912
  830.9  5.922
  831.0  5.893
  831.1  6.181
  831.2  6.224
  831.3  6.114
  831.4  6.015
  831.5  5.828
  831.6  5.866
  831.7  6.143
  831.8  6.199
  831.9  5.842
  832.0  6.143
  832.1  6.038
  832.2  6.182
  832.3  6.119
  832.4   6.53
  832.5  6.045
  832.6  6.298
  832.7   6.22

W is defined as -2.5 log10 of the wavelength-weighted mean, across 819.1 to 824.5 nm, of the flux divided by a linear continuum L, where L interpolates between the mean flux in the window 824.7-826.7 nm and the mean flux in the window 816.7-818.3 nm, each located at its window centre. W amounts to 0.06 mag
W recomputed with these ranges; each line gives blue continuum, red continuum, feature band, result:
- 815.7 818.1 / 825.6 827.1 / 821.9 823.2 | 0.02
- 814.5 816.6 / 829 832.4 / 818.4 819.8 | 0.19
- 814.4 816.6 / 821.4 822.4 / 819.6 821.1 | 0.09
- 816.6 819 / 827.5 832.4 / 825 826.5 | -0.03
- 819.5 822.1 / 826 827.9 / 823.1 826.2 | -0.03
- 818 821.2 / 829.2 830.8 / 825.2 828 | -0.05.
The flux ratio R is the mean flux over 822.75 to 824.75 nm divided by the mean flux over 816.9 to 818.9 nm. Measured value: 1.07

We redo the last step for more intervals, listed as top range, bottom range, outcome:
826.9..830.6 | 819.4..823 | 1.06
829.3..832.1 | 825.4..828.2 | 0.97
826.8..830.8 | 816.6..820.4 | 1.07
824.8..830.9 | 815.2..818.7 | 1.02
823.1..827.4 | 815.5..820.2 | 1.08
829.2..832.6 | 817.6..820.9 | 1.09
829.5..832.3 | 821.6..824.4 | 0.98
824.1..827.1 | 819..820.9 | 1.14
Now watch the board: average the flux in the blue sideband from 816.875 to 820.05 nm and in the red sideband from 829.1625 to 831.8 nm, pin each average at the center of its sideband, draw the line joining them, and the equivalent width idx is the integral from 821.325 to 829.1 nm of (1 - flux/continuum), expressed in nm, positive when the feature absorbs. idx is -0.421 nm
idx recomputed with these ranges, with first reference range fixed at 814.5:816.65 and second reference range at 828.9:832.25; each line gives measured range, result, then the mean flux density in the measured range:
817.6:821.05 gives 0.299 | 5.63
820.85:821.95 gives 0.005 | 6.12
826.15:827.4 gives -0.051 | 6.35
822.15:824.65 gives -0.067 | 6.29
